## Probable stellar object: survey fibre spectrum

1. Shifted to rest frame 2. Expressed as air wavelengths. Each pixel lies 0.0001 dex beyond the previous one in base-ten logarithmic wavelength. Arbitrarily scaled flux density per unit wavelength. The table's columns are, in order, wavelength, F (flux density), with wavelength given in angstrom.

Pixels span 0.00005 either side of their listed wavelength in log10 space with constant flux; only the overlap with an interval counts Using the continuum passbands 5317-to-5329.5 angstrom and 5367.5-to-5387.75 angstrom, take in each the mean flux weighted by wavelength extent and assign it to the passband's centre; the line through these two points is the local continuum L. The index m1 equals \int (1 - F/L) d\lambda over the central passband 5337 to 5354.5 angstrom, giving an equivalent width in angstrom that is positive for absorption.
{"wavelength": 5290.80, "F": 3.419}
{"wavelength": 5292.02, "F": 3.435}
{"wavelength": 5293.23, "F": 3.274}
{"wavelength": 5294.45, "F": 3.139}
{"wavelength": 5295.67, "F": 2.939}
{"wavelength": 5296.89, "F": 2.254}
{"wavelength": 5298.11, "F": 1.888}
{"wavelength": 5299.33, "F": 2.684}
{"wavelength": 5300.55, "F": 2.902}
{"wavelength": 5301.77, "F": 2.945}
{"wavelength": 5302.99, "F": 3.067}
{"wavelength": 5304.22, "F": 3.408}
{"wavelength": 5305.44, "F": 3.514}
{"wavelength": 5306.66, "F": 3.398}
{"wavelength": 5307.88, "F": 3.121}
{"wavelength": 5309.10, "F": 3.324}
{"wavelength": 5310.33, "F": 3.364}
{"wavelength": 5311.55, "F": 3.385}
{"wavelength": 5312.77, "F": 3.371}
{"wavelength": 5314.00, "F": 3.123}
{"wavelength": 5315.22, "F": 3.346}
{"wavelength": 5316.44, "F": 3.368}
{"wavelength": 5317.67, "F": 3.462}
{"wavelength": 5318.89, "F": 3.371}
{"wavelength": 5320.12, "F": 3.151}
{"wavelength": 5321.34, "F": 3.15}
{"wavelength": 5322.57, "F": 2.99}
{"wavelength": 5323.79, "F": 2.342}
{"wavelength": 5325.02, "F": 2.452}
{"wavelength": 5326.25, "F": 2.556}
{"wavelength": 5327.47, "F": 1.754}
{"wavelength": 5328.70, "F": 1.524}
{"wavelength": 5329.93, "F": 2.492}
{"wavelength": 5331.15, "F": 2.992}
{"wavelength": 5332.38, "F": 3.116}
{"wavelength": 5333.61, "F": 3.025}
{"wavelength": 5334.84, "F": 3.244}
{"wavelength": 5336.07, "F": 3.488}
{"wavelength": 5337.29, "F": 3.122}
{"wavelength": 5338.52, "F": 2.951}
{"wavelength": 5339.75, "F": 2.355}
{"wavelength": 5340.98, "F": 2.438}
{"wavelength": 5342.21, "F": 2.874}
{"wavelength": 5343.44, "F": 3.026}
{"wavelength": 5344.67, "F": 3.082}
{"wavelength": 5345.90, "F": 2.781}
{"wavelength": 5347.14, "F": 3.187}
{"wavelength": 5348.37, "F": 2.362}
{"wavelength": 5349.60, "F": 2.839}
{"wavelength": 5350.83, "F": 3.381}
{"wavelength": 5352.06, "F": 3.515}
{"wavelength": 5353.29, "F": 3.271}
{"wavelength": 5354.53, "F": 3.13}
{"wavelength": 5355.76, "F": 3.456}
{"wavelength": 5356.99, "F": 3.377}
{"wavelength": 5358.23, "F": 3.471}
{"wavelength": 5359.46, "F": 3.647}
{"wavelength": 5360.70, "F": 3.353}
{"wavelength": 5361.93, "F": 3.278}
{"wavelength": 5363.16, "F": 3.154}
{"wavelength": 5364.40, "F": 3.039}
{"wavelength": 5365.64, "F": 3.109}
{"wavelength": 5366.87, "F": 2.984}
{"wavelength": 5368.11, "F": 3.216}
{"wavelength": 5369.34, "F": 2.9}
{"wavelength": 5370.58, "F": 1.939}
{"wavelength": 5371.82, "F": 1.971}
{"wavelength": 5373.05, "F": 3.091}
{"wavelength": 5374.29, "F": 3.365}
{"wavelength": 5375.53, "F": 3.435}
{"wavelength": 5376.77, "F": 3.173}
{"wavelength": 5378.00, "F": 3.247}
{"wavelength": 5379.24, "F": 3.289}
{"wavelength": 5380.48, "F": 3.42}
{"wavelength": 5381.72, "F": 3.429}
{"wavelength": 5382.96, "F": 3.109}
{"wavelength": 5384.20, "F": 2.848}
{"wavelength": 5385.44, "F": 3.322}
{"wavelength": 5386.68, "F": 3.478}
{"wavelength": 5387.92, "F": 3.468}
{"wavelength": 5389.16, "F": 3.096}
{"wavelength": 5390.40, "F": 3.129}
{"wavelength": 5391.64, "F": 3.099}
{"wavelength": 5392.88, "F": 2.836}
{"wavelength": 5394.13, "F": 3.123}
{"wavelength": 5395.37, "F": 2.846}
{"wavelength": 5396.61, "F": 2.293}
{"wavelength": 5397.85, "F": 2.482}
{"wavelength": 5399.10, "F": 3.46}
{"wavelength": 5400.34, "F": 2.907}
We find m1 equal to -0.6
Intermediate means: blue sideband 2.67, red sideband 3.09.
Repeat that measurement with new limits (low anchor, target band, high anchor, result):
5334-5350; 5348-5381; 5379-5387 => -0.4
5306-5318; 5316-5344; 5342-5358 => 3.4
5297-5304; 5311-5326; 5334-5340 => -1.2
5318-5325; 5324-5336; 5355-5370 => 1.7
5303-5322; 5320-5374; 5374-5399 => 5.1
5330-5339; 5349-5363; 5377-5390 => -0.7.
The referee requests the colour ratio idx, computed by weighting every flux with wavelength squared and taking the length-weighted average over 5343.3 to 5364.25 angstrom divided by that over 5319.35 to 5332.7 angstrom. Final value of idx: 1.25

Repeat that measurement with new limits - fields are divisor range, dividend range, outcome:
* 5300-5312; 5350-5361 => 1.07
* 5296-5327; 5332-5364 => 1.04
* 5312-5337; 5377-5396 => 1.11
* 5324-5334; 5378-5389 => 1.36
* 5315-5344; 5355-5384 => 1.12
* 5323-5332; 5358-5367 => 1.41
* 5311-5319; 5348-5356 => 0.95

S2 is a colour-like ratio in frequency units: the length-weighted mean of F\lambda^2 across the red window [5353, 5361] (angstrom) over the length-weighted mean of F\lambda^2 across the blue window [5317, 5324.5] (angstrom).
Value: 1.12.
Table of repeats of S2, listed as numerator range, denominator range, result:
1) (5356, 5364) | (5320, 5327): 1.25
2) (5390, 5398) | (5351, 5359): 0.85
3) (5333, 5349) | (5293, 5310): 0.99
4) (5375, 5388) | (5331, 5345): 1.12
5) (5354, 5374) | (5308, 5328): 1.03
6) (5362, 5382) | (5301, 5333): 1.04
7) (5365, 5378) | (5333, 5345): 1.00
